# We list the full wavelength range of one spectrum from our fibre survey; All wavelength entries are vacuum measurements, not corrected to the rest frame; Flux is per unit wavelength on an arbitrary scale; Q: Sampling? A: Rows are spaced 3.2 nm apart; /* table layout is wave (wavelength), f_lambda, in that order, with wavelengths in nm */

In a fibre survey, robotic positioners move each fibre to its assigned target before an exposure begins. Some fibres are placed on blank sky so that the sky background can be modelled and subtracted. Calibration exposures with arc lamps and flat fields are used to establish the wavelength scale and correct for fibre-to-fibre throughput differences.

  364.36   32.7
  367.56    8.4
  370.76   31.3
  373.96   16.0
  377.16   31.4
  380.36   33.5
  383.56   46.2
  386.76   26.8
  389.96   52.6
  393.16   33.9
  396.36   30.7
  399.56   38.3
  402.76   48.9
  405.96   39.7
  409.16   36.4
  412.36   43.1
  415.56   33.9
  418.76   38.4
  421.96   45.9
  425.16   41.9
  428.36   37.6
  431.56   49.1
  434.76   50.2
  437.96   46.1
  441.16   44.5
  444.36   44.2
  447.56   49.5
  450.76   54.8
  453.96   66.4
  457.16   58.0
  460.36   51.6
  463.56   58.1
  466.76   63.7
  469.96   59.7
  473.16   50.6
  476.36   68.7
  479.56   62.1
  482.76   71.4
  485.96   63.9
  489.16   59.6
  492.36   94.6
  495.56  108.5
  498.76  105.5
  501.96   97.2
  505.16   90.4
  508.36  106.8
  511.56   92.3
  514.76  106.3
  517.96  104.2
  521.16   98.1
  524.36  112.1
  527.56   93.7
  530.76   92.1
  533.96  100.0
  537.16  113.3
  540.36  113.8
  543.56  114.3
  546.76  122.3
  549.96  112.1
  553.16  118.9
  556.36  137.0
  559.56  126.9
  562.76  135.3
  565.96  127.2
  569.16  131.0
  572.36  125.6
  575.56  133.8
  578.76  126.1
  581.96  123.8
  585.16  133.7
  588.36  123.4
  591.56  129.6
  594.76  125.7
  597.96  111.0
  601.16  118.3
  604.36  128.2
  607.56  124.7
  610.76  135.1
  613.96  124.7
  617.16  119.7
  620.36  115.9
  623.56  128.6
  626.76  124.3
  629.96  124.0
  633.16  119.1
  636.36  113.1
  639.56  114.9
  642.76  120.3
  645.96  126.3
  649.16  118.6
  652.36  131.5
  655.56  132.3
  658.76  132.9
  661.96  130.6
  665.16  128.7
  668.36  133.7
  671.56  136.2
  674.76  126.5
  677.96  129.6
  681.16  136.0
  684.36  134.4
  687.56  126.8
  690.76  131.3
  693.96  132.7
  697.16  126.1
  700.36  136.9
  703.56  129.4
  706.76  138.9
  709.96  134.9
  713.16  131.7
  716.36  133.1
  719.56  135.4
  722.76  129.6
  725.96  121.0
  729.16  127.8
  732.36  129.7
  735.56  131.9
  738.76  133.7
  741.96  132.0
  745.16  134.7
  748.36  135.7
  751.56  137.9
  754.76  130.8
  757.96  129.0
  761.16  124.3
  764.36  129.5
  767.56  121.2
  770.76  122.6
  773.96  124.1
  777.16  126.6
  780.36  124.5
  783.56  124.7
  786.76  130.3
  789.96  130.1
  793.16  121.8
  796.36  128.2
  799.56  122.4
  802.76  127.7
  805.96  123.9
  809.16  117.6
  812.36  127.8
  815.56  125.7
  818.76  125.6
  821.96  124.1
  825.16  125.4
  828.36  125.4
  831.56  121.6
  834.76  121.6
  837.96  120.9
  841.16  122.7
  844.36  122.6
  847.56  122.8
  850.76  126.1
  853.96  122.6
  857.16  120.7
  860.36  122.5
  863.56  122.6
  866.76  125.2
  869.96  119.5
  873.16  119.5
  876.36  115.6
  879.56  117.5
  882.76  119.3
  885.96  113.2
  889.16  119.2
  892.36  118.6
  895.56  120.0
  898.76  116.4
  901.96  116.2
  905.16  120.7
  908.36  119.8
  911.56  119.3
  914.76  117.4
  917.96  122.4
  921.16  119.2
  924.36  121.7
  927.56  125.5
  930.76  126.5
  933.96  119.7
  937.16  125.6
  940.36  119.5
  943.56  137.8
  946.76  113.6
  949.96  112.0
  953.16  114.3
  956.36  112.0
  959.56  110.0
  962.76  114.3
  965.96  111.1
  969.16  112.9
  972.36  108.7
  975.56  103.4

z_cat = 0.232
